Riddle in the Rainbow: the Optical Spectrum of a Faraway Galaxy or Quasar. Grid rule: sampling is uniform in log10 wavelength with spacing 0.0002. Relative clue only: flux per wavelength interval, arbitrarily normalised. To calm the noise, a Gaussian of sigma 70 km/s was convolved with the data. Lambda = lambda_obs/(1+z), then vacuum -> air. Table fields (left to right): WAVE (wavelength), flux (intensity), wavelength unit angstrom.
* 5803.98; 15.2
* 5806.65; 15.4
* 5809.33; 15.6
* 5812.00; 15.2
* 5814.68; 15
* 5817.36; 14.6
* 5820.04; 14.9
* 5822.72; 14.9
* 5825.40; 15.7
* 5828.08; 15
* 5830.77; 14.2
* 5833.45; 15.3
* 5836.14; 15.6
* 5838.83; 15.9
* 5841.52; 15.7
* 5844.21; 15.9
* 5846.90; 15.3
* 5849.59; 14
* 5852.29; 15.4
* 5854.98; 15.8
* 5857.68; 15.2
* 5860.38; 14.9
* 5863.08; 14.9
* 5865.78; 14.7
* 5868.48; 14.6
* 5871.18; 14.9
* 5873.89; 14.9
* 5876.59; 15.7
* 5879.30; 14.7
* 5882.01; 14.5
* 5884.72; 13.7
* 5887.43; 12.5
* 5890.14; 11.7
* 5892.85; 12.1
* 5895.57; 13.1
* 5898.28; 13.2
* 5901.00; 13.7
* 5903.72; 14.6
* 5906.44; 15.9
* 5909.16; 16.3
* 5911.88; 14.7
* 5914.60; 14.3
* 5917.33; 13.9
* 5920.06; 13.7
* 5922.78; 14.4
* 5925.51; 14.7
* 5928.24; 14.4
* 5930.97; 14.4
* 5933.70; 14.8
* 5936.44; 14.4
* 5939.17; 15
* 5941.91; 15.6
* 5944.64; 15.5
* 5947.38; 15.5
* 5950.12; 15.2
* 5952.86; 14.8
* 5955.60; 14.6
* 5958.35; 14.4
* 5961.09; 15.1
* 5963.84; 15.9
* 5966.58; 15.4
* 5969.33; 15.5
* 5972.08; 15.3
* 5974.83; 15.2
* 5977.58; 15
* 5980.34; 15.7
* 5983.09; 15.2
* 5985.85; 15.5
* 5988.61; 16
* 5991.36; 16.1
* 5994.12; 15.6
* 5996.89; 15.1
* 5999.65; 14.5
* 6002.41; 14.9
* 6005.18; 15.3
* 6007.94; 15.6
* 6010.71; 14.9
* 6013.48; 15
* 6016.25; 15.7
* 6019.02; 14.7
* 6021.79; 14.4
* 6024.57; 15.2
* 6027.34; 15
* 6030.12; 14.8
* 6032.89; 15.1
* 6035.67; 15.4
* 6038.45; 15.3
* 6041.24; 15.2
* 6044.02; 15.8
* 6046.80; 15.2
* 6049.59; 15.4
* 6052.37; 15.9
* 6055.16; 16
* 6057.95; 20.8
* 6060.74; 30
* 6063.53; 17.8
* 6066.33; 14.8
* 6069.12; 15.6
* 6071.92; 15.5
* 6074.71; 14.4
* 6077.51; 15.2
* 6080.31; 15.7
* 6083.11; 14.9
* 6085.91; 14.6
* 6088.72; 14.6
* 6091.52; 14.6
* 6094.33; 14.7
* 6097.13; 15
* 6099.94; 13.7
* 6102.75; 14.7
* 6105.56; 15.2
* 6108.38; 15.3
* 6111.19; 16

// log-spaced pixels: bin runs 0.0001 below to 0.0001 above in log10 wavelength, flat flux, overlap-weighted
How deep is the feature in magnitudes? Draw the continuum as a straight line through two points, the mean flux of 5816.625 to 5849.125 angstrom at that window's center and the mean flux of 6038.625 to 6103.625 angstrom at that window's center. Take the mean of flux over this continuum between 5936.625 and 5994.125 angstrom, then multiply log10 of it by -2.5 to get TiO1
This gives 0.03 mag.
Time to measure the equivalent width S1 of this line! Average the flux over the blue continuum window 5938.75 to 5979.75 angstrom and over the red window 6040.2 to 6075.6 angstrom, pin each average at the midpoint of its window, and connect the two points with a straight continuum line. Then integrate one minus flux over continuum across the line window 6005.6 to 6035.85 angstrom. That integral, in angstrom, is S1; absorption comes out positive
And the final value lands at 2.5 angstrom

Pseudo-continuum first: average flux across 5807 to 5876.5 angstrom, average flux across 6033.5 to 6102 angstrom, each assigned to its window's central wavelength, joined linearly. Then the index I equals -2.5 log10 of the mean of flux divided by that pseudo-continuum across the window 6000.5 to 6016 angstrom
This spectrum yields 0.05 mag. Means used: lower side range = 15.1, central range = 15.2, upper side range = 16.1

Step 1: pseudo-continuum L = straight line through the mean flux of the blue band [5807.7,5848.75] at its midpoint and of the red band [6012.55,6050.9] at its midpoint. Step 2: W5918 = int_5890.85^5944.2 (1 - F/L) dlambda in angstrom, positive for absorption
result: 2.9 angstrom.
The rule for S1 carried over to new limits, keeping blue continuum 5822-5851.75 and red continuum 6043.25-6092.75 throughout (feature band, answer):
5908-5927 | 1.4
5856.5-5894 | 3.0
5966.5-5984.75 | 0.8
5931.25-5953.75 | 1.1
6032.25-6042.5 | 0.7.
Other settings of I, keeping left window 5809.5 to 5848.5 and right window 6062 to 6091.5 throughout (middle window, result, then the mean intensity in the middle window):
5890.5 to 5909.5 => 0.10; 13.9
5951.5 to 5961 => 0.05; 14.7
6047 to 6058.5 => -0.08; 16.6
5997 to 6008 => 0.02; 15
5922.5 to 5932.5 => 0.06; 14.5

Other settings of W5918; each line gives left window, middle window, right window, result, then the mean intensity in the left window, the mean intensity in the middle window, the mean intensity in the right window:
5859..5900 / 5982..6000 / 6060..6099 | -0.5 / 14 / 15.5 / 16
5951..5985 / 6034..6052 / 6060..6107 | 0.2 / 15.2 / 15.4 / 15.7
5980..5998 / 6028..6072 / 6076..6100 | -4.9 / 15.6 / 16.8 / 14.8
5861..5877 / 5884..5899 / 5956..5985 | 2.3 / 14.9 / 12.7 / 15.2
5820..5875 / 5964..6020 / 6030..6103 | 1.3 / 15.1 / 15.3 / 16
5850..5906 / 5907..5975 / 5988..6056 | -1.0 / 14.3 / 14.9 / 15.3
